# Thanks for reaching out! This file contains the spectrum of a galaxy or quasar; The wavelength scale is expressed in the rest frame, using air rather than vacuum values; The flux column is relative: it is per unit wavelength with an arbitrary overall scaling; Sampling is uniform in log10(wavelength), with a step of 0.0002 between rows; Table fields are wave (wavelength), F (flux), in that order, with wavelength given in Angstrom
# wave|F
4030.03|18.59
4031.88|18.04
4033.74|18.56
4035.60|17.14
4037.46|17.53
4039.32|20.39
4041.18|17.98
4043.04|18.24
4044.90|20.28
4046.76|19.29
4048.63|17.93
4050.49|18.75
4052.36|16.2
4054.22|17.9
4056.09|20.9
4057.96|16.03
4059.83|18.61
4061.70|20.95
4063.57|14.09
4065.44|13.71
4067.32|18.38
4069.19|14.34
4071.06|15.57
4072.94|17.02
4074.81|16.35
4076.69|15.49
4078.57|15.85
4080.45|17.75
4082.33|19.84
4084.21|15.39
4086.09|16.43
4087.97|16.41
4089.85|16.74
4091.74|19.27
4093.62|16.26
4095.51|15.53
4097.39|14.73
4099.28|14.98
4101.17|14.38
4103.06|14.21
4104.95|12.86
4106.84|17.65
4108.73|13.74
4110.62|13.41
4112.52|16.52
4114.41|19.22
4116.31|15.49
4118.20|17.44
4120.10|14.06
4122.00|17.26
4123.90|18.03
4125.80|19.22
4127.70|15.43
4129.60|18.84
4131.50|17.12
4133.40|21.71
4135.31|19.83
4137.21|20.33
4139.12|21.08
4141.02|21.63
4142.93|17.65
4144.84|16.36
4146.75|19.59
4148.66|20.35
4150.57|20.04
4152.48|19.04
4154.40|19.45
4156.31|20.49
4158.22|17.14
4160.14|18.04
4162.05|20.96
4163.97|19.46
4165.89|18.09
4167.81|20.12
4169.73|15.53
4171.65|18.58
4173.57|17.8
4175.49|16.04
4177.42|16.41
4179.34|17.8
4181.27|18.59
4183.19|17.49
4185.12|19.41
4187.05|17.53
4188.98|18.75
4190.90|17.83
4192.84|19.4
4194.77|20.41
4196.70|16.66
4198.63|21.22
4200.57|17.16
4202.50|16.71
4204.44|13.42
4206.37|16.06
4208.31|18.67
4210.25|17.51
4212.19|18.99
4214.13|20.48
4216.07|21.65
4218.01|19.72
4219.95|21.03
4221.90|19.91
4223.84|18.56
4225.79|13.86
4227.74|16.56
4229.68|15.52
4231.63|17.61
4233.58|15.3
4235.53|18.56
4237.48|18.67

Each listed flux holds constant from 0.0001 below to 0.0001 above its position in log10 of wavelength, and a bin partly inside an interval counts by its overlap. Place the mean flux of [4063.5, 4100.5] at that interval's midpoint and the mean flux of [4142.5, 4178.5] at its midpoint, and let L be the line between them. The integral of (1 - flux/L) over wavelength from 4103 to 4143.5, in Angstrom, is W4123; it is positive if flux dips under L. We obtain 0.0 Angstrom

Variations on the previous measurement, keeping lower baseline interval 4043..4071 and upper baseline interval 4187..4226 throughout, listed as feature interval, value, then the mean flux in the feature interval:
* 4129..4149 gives -1.5 Angstrom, 19.5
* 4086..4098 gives 0.9 Angstrom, 16.5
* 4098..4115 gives 2.6 Angstrom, 15.1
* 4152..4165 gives -0.7 Angstrom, 19.2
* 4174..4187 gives 0.5 Angstrom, 17.6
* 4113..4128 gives 0.8 Angstrom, 17.1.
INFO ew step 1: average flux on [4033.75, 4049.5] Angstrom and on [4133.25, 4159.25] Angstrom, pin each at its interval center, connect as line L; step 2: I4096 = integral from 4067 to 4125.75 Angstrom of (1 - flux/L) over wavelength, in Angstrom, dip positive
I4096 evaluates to 9.0 Angstrom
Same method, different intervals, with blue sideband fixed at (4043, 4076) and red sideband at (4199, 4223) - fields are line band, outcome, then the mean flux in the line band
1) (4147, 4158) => -1.0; 19.7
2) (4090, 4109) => 2.4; 15.5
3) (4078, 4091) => 0.5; 17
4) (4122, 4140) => -1.0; 19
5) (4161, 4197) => 0.0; 18.3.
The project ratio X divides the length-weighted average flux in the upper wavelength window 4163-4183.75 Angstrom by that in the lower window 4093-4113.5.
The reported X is 1.2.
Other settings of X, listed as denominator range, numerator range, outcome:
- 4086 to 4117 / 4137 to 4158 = 1.24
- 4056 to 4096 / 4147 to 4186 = 1.11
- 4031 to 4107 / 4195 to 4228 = 1.07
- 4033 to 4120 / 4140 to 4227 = 1.10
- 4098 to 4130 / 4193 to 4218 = 1.15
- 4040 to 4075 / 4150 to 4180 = 1.05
